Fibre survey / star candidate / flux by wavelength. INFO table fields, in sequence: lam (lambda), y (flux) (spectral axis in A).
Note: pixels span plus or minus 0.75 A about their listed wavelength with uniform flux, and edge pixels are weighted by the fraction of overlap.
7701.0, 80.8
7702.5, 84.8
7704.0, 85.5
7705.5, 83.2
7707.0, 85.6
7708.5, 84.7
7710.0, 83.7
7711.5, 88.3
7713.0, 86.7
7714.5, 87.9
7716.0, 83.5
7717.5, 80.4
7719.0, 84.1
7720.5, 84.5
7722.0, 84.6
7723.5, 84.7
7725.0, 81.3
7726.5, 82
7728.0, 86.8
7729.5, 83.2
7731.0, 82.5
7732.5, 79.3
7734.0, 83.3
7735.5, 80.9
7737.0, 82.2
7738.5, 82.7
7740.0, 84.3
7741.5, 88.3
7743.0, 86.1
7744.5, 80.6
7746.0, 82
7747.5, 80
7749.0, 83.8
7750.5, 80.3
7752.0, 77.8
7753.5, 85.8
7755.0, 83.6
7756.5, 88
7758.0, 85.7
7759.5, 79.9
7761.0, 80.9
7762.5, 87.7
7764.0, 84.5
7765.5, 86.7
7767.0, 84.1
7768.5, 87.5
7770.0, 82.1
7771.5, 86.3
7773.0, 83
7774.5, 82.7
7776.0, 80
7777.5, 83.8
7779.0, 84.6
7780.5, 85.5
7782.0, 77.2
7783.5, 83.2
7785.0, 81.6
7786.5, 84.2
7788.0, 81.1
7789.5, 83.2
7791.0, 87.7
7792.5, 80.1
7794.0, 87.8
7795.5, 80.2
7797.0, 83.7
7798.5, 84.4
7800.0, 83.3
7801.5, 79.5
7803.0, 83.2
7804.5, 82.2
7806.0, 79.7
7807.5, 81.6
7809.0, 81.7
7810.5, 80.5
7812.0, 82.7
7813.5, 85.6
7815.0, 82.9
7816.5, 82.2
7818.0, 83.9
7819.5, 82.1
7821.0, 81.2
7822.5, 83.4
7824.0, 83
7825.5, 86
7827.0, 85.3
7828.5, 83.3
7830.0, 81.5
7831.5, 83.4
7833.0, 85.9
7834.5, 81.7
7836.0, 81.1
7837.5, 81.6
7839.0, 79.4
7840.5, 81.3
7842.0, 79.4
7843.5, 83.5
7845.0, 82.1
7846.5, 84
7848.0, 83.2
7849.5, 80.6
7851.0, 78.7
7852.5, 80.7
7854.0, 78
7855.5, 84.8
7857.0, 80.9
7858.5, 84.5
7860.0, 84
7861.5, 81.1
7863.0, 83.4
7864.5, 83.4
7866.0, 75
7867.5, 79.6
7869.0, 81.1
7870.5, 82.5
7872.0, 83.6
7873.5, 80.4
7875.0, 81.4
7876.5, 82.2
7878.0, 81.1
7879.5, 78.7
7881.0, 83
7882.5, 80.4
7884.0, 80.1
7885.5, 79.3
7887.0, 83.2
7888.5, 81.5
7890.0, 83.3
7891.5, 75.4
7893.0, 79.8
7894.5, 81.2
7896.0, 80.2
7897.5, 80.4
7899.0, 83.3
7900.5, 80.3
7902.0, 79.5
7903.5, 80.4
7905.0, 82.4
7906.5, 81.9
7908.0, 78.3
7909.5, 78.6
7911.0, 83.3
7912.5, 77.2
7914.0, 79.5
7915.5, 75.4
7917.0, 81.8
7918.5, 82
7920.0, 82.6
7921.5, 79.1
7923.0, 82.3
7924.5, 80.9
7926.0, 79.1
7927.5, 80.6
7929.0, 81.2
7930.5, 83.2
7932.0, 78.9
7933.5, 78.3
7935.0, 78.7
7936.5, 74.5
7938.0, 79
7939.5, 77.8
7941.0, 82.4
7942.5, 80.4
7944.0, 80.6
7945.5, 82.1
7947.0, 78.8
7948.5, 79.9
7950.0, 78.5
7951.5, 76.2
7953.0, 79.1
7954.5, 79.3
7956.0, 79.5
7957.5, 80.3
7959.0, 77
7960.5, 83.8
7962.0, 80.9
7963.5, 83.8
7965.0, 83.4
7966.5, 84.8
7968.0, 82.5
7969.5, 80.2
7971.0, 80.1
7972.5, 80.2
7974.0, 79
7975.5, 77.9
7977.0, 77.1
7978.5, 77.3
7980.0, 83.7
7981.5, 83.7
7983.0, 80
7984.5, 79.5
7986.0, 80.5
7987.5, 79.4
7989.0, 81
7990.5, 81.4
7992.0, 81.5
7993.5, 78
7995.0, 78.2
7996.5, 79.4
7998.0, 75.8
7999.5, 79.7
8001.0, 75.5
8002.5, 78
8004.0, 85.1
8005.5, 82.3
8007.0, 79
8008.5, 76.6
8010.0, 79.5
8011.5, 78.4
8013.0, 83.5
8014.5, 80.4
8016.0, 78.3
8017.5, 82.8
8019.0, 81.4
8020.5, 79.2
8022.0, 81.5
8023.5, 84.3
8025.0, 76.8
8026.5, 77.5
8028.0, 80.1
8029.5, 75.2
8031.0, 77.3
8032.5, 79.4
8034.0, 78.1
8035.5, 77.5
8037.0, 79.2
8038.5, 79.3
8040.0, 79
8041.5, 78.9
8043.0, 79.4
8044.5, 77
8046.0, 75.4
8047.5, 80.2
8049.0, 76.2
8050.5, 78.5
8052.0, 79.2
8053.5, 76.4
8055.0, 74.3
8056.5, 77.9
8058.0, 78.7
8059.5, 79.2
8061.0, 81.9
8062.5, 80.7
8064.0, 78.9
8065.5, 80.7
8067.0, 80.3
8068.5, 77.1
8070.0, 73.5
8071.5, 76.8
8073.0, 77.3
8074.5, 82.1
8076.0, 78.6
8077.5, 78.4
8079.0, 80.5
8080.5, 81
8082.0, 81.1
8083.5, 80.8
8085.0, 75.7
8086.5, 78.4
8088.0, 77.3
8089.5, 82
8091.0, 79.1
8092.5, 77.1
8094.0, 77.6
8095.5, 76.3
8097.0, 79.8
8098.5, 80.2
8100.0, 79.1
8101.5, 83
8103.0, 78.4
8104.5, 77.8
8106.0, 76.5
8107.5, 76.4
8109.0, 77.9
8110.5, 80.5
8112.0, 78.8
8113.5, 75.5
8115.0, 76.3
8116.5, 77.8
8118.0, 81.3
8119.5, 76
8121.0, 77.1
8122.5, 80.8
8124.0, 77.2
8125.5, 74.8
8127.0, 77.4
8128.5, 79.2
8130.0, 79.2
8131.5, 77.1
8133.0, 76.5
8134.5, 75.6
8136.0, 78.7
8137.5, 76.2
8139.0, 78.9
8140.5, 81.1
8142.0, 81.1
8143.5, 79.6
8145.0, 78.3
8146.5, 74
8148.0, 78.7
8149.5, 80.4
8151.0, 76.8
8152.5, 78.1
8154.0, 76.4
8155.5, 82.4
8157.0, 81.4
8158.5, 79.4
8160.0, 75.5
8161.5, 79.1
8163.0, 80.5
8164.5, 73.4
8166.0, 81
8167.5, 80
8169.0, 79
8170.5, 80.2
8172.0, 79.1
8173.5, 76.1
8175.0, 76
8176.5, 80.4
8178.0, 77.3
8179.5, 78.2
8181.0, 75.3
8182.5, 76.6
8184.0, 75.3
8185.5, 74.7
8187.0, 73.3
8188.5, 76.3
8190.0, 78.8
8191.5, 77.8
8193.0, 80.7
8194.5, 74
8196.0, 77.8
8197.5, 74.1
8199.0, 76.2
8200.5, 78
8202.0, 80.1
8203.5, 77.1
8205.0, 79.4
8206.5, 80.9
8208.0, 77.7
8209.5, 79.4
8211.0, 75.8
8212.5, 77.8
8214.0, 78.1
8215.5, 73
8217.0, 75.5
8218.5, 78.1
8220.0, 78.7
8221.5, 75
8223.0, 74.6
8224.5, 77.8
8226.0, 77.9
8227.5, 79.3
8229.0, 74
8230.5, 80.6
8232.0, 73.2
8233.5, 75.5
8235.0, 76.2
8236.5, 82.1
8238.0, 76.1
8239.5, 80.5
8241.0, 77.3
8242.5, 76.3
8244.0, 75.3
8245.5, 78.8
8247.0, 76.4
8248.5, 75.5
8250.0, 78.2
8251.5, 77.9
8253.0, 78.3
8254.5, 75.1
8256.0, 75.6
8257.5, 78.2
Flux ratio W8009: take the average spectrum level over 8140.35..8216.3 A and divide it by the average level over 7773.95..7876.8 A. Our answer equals 0.9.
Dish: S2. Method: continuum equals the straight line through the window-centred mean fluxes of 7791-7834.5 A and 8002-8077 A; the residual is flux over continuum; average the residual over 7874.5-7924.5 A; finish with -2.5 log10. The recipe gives 0.01 mag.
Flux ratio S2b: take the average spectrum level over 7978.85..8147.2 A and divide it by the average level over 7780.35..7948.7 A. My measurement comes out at 0.97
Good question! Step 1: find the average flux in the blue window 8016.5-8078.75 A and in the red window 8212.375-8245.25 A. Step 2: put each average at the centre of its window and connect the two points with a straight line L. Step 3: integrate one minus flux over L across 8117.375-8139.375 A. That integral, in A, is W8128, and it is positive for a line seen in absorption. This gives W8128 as 0.07 A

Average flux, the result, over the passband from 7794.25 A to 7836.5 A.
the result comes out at 82.8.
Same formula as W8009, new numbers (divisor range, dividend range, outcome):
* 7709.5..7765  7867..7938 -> 0.96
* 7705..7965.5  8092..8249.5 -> 0.95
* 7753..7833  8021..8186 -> 0.94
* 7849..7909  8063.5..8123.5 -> 0.97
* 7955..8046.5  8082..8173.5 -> 0.98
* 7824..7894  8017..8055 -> 0.96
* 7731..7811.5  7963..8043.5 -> 0.96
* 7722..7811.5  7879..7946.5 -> 0.97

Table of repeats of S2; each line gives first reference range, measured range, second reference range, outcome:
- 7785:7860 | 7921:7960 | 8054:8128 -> 0.02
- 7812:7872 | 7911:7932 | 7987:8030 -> 0.01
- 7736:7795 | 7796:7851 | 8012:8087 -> 0.00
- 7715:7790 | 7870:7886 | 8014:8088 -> 0.00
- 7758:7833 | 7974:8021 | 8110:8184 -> 0.01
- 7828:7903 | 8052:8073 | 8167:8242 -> 0.01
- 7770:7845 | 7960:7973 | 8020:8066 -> -0.03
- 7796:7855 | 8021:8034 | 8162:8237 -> 0.01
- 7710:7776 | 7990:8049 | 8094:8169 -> 0.01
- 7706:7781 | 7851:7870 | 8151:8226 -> 0.01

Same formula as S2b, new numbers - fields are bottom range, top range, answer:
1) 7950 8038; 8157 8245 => 0.97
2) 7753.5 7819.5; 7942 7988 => 0.96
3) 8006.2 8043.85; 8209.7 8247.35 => 0.97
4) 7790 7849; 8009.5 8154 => 0.95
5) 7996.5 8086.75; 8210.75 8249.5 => 0.97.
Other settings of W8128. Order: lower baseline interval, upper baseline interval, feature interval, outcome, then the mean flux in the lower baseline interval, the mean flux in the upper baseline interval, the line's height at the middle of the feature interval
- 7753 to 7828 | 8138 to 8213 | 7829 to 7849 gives 0.12 A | 83.3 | 78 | 82.7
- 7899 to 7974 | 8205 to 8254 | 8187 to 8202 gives 0.11 A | 80.2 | 77.3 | 77.6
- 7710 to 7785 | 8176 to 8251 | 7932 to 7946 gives 0.29 A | 83.6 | 77.1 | 80.9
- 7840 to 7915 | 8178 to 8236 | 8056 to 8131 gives -0.24 A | 81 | 76.9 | 78.3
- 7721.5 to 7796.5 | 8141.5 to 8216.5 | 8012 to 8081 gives 0.55 A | 83.3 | 77.8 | 79.5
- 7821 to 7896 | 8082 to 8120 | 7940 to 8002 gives 0.10 A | 81.7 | 78.5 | 80.2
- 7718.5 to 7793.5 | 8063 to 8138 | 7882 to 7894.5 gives 0.15 A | 83.3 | 78.3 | 81.4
